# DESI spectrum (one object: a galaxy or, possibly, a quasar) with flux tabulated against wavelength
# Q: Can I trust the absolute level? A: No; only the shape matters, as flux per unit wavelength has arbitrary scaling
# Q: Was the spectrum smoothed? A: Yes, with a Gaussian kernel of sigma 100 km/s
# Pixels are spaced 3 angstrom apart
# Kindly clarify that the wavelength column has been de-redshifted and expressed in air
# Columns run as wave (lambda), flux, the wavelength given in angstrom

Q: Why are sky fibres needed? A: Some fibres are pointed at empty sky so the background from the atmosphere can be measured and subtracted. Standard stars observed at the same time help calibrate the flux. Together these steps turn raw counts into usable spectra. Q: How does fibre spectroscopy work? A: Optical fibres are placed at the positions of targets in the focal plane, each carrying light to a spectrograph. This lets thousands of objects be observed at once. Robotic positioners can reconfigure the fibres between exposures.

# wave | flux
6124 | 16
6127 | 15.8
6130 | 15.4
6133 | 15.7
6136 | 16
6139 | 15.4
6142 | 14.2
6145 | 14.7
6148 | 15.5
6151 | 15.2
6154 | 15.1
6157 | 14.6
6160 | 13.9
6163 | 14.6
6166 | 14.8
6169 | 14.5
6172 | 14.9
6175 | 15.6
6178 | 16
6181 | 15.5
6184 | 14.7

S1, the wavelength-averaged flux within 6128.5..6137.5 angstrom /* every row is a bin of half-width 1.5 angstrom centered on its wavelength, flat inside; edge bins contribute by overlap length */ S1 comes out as 15.7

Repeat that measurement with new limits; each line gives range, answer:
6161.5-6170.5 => 14.6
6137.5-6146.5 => 14.8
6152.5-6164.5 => 14.5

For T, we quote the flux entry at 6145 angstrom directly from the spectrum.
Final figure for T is 14.7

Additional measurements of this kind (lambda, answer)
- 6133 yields 15.7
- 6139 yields 15.4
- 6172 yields 14.9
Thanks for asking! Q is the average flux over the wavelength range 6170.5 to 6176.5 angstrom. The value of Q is 15.2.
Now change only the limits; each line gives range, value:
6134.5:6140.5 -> 15.7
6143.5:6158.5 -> 15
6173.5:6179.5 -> 15.8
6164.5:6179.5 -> 15.2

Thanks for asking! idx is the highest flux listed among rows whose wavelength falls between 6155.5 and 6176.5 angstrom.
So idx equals 15.6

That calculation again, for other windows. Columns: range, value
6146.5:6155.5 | 15.5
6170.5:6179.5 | 16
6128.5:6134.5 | 15.7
